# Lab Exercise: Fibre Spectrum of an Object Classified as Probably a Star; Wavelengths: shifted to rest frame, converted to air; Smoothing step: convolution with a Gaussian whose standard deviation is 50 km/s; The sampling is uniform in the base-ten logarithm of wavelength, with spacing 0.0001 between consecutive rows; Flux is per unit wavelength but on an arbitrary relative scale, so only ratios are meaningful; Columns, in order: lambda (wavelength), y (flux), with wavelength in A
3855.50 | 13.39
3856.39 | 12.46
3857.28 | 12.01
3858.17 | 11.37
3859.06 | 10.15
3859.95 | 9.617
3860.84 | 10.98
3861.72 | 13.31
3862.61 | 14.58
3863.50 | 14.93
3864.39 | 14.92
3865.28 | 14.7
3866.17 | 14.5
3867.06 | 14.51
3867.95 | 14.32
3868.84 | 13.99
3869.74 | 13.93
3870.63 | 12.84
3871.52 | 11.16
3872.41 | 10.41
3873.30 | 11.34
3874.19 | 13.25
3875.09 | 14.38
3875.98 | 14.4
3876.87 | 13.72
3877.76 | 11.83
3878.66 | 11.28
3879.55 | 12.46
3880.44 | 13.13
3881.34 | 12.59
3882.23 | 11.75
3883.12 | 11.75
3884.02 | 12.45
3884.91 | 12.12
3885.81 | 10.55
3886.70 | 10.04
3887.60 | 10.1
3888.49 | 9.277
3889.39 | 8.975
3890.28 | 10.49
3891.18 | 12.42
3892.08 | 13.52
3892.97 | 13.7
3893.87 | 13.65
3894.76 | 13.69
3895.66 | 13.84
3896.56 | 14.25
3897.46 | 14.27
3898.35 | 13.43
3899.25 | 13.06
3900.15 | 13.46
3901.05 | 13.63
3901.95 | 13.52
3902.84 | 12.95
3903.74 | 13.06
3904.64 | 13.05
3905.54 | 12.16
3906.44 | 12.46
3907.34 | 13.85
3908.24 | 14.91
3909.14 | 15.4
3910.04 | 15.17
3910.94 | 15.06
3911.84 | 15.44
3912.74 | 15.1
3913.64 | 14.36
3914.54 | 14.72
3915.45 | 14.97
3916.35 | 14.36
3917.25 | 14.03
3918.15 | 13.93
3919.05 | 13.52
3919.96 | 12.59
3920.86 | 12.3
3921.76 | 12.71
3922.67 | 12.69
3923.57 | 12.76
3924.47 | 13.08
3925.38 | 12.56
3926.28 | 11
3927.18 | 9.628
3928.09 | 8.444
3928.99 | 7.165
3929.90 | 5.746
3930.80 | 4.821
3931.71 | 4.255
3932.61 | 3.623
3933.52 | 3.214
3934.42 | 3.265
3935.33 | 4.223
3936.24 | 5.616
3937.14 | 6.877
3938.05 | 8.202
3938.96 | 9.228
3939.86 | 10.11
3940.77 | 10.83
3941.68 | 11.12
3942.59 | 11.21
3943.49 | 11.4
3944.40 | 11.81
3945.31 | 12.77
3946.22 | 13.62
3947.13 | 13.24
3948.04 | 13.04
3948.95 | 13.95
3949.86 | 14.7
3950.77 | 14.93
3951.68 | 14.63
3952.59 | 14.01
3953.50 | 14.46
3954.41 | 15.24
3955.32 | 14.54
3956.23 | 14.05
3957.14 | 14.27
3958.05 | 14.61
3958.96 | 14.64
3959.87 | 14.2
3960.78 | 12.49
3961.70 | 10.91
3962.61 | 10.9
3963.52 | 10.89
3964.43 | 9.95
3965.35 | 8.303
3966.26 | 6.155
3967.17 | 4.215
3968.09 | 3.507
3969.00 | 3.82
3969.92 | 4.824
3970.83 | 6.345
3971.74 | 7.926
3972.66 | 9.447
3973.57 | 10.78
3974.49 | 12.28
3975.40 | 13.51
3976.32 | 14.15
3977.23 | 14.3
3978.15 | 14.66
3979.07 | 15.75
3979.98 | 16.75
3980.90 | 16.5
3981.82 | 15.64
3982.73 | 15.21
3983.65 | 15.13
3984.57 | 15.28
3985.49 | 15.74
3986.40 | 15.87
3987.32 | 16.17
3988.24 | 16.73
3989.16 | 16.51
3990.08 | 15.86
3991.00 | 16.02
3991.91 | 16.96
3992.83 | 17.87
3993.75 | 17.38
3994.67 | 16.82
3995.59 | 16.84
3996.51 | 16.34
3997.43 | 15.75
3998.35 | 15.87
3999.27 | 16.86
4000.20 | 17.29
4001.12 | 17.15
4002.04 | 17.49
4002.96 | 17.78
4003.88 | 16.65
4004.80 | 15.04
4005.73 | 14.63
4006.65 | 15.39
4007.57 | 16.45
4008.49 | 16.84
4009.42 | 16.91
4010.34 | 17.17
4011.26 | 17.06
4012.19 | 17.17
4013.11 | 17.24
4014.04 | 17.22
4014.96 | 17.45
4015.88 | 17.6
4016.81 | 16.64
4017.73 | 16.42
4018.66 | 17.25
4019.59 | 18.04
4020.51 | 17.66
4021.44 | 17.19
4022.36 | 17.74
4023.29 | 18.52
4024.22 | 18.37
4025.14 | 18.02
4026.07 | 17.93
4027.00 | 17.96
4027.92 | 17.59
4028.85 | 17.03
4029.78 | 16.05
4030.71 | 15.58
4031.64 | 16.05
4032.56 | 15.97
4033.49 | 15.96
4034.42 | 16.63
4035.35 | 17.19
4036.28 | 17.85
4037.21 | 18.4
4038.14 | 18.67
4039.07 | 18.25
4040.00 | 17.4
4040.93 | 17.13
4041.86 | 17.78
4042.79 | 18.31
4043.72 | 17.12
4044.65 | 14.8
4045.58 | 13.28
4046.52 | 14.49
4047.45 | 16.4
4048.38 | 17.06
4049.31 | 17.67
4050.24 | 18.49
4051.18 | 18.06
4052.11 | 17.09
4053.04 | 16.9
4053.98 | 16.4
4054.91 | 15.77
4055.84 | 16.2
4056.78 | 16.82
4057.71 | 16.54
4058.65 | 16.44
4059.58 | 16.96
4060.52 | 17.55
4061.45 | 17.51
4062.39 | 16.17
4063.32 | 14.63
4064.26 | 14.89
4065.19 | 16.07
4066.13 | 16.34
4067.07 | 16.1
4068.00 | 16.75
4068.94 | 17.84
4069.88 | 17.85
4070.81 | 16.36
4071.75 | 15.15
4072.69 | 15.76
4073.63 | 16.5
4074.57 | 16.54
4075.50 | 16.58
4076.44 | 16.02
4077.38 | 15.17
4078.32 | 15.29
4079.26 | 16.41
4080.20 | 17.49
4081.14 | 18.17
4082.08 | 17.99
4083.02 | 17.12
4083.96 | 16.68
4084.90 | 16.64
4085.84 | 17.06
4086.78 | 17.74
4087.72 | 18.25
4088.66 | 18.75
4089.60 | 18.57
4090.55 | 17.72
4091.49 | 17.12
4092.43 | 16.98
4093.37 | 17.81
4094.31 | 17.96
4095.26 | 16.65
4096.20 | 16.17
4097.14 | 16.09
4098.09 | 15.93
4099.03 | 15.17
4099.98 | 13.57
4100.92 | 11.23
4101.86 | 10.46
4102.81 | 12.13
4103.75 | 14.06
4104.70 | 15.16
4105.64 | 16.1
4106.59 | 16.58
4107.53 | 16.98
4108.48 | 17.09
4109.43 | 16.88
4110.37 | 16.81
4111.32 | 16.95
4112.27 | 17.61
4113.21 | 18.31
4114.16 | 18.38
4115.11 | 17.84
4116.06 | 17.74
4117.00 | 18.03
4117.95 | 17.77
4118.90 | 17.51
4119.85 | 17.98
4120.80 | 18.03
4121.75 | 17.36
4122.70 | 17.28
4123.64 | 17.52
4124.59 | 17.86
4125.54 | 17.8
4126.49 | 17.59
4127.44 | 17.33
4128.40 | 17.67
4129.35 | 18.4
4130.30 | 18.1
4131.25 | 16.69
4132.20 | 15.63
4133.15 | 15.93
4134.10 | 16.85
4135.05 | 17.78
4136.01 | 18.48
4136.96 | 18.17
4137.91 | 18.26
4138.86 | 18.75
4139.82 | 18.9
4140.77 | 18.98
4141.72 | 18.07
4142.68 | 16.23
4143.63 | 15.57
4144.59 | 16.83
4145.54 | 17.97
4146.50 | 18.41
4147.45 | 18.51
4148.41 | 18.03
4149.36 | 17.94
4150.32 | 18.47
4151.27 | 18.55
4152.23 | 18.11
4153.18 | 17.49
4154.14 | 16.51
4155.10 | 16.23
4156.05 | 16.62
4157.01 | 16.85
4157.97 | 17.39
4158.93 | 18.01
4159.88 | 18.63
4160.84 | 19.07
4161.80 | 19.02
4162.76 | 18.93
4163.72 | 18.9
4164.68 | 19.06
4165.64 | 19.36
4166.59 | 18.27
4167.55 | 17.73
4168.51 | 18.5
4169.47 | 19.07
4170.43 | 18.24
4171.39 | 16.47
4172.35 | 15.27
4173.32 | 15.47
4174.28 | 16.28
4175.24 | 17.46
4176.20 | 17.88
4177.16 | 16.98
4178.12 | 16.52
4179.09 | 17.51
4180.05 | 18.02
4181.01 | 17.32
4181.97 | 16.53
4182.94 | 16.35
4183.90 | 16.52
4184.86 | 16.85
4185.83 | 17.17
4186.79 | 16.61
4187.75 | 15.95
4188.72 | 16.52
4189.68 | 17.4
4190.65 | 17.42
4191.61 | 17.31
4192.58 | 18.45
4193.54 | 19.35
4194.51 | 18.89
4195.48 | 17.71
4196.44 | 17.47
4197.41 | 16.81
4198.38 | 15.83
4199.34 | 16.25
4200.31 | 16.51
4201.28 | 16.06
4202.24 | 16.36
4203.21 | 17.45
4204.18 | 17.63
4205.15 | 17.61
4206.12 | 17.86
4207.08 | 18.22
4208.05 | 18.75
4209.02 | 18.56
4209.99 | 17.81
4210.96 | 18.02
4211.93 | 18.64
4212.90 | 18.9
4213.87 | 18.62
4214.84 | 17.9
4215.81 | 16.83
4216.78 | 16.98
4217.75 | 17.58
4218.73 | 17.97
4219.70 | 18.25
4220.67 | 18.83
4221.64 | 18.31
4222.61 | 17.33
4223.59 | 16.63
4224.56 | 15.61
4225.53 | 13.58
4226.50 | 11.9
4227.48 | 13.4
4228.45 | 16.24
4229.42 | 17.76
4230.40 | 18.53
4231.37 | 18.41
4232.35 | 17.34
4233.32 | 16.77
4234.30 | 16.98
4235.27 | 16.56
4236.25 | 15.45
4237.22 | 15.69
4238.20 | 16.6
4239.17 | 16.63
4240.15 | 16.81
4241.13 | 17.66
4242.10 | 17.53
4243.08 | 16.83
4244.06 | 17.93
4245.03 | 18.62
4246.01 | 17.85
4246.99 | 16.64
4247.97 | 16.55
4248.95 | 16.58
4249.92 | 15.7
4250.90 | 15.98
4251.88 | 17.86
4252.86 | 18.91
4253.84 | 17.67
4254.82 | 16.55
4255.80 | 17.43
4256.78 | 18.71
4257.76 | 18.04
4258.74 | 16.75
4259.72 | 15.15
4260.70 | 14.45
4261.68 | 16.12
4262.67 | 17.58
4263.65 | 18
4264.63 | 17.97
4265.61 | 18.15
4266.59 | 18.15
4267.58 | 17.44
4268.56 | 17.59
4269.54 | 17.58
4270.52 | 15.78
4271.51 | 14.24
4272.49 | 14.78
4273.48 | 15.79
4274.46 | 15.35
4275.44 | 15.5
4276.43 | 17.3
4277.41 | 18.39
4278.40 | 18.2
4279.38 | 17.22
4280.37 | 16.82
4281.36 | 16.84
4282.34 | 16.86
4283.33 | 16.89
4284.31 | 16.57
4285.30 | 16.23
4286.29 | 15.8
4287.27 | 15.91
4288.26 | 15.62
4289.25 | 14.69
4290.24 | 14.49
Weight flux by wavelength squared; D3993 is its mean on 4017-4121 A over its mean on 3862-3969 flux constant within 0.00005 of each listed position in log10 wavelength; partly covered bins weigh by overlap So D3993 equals 1.52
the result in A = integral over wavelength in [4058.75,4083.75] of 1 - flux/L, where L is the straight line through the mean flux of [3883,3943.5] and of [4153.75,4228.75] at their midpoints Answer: -2.90 A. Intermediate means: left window 11.5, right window 17.3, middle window 16.5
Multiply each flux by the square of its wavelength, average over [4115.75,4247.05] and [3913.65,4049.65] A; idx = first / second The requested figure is 1.4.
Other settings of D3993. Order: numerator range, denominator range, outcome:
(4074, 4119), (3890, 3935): 1.50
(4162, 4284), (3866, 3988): 1.65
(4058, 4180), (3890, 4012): 1.44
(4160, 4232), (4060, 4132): 1.09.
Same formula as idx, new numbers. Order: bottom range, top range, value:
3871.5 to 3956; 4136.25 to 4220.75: 1.68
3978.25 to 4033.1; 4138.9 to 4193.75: 1.14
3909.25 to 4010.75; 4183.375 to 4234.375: 1.52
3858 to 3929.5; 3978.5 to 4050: 1.39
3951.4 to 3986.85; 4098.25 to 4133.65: 1.46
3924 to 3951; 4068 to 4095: 1.94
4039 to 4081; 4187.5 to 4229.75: 1.12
